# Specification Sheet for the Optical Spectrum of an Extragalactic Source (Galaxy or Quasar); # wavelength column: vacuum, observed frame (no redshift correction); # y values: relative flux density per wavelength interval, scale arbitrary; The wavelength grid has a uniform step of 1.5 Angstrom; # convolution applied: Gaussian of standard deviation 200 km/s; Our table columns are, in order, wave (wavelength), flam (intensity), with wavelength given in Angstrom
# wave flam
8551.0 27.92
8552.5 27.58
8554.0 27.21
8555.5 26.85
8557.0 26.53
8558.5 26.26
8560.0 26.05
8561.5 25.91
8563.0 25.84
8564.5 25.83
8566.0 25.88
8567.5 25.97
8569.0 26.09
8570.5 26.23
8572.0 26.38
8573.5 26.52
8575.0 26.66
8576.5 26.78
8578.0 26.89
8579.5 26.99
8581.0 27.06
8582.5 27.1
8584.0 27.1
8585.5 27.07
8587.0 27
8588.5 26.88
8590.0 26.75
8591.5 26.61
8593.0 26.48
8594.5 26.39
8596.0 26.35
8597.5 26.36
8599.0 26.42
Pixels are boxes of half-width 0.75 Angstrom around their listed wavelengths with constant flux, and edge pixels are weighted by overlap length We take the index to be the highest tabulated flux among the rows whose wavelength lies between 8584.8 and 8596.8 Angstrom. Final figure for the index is 27.07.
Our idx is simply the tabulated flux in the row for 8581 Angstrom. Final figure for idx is 27.06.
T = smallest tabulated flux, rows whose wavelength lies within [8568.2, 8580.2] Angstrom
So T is 26.09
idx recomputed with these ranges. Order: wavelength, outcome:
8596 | 26.35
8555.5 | 26.85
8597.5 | 26.36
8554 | 27.21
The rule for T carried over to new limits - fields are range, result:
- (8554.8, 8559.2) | 26.26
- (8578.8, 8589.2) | 26.88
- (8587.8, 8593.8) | 26.48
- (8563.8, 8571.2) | 25.83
